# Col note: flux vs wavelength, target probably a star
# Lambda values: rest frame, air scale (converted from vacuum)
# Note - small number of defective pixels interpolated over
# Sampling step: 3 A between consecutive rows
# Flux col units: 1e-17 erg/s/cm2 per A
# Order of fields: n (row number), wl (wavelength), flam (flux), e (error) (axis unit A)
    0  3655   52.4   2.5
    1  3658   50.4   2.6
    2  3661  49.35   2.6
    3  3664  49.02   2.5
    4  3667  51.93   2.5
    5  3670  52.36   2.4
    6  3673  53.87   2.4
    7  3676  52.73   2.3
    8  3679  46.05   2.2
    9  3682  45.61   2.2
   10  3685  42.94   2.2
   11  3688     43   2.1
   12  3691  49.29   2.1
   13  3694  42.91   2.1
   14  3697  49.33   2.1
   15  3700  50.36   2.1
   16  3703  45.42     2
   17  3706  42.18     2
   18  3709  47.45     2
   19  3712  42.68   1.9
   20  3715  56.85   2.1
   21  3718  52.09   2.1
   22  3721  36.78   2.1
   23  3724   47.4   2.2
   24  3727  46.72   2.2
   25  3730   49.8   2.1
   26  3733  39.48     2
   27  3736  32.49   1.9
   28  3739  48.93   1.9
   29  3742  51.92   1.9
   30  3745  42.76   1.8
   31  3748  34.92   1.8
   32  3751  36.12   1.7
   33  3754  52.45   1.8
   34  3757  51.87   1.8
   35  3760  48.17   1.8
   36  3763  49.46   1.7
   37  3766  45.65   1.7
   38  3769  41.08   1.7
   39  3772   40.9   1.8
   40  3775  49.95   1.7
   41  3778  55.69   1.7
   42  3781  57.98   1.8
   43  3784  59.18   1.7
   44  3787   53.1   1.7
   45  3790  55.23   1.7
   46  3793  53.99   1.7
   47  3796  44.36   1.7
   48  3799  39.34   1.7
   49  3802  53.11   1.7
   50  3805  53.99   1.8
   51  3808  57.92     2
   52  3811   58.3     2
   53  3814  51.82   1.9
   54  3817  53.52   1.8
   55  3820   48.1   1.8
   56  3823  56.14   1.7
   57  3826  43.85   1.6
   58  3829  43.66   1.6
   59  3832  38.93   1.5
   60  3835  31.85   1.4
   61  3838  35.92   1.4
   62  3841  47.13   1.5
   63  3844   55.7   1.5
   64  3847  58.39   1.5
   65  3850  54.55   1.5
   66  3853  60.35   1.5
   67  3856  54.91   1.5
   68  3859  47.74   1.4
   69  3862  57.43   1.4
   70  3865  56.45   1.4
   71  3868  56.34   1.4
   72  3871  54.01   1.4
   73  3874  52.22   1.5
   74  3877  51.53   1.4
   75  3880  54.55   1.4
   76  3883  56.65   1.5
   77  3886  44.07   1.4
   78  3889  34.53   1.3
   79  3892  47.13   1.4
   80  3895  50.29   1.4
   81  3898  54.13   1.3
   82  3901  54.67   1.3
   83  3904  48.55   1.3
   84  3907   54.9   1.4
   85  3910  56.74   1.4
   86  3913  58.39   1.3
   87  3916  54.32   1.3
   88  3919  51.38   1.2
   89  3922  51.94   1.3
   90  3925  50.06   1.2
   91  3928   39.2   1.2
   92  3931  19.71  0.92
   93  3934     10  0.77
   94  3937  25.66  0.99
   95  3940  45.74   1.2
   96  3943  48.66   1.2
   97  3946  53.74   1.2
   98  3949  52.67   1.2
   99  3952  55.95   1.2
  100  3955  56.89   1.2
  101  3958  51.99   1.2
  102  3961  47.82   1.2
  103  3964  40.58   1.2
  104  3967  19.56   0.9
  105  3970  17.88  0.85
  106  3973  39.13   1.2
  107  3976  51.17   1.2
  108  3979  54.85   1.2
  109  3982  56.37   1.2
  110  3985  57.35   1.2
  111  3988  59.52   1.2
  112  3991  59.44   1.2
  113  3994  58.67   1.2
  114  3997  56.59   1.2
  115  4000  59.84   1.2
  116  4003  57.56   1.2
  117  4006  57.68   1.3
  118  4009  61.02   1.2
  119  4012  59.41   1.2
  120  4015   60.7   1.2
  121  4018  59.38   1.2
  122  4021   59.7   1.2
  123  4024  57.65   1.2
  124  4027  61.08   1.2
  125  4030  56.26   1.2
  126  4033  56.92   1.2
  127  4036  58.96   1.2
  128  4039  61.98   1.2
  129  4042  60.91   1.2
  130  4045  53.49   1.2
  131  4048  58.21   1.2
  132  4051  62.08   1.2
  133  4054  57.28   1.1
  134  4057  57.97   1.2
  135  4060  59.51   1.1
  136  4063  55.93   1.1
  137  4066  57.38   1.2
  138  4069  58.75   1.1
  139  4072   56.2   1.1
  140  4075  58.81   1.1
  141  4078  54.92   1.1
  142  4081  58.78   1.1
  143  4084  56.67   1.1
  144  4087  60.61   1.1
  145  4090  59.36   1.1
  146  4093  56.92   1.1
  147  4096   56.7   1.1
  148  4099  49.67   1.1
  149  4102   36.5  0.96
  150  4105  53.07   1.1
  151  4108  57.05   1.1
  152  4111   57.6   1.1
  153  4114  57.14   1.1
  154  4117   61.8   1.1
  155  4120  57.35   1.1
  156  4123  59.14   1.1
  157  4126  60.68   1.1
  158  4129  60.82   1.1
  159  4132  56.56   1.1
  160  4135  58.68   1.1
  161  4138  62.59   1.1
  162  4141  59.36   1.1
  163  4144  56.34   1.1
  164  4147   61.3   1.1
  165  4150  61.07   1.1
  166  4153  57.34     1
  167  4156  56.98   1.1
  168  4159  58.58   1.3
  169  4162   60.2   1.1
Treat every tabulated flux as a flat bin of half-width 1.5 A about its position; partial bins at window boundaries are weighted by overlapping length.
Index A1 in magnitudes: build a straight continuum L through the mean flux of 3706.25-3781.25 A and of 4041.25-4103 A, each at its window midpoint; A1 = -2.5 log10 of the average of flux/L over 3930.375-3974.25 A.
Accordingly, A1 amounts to 0.32 mag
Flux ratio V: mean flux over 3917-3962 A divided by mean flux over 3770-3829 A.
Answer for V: 0.86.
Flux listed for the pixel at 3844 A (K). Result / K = 55.7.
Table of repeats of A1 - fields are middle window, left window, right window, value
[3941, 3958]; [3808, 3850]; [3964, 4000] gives -0.102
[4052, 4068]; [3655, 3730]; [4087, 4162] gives -0.036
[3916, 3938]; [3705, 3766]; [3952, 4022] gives 0.343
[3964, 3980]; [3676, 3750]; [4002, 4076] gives 0.469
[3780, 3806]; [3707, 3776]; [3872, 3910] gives -0.108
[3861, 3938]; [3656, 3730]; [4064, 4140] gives 0.096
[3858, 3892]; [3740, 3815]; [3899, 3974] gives -0.109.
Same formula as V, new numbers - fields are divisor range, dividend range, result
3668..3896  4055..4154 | 1.18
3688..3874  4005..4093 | 1.20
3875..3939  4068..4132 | 1.23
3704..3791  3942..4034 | 1.13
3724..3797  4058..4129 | 1.19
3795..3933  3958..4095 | 1.11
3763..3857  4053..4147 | 1.14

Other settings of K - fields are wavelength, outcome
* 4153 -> 57.34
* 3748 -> 34.92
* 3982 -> 56.37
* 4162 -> 60.2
